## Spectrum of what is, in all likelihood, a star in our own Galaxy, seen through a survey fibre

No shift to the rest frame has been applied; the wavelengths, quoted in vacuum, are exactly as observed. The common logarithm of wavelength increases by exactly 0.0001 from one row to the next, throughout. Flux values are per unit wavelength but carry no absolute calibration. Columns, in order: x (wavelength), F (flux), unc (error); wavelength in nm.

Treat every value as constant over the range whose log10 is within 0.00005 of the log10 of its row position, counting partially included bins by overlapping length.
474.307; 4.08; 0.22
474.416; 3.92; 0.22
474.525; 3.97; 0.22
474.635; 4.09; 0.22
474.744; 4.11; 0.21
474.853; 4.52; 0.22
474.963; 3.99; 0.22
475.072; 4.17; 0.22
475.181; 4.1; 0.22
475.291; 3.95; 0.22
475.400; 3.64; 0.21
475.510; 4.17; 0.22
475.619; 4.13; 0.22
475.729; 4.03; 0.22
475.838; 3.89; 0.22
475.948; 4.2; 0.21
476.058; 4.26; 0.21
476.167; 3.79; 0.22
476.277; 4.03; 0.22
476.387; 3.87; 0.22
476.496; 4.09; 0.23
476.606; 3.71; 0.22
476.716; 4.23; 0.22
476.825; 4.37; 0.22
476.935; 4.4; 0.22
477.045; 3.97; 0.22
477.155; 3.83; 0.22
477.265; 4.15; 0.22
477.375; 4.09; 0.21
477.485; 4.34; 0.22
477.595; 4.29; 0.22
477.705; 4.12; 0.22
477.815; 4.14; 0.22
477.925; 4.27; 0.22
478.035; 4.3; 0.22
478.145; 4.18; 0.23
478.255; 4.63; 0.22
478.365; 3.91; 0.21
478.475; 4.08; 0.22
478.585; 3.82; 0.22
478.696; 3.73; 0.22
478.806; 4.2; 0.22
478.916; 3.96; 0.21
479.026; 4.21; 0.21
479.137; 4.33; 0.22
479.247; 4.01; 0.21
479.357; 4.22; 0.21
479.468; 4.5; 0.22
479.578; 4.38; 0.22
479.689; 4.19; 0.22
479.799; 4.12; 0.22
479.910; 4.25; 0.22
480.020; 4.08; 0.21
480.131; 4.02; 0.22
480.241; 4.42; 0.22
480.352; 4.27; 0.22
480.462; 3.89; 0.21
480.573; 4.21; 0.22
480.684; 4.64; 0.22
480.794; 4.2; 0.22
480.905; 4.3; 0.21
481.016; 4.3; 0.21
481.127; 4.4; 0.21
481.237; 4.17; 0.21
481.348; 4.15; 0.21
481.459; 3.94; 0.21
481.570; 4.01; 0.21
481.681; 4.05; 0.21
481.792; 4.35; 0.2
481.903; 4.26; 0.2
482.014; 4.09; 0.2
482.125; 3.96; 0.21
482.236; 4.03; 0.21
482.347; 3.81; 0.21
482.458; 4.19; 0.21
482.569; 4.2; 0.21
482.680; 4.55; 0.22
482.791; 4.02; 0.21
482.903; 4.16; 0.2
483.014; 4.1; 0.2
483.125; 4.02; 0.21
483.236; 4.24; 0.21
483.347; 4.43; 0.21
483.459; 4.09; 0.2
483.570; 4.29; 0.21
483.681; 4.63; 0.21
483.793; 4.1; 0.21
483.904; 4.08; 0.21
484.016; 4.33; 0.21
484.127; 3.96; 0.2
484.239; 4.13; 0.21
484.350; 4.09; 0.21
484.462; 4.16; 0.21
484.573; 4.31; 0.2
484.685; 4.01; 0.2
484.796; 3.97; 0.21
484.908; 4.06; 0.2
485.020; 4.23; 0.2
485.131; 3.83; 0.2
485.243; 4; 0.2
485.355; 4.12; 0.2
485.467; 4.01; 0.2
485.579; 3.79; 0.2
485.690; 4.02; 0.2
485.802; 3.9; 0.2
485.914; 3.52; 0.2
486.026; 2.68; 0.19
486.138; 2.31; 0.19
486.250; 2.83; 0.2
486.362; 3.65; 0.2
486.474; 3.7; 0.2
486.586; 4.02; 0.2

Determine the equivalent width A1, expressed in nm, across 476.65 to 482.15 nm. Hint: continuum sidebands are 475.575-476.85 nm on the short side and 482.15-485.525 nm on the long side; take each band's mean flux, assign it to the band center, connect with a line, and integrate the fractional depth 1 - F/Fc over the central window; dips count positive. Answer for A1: -0.13 nm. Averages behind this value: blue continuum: 4.04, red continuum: 4.14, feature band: 4.18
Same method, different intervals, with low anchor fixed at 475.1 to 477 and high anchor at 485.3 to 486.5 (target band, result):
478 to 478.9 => -0.041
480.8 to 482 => -0.140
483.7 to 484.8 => -0.168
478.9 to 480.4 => -0.144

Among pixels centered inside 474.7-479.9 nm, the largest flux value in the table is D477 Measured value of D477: 4.63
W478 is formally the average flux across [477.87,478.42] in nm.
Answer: 4.26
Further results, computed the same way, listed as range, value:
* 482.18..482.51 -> 4.01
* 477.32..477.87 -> 4.19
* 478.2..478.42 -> 4.28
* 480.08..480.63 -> 4.16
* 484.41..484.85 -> 4.12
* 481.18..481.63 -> 4.07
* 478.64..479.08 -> 4.02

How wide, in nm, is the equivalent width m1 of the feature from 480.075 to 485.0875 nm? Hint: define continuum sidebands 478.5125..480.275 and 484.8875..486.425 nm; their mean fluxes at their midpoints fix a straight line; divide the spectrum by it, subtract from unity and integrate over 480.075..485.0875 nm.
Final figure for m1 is -0.38 nm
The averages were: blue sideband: 4.15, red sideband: 3.63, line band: 4.17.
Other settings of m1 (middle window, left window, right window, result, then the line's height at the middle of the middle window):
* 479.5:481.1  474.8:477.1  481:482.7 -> -0.05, 4.12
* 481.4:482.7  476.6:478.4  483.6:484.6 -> 0.03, 4.2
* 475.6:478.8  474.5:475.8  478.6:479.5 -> 0.00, 4.1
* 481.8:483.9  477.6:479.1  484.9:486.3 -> -0.20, 3.82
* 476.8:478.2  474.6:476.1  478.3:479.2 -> -0.04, 4.06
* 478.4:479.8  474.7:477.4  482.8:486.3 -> -0.04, 4.02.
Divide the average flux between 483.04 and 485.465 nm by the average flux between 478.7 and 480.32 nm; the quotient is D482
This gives 0.99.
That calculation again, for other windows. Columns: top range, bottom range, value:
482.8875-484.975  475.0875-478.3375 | 1.01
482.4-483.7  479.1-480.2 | 1.00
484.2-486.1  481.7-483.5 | 0.94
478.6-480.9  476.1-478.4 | 1.01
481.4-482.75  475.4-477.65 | 1.01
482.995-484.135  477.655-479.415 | 1.02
